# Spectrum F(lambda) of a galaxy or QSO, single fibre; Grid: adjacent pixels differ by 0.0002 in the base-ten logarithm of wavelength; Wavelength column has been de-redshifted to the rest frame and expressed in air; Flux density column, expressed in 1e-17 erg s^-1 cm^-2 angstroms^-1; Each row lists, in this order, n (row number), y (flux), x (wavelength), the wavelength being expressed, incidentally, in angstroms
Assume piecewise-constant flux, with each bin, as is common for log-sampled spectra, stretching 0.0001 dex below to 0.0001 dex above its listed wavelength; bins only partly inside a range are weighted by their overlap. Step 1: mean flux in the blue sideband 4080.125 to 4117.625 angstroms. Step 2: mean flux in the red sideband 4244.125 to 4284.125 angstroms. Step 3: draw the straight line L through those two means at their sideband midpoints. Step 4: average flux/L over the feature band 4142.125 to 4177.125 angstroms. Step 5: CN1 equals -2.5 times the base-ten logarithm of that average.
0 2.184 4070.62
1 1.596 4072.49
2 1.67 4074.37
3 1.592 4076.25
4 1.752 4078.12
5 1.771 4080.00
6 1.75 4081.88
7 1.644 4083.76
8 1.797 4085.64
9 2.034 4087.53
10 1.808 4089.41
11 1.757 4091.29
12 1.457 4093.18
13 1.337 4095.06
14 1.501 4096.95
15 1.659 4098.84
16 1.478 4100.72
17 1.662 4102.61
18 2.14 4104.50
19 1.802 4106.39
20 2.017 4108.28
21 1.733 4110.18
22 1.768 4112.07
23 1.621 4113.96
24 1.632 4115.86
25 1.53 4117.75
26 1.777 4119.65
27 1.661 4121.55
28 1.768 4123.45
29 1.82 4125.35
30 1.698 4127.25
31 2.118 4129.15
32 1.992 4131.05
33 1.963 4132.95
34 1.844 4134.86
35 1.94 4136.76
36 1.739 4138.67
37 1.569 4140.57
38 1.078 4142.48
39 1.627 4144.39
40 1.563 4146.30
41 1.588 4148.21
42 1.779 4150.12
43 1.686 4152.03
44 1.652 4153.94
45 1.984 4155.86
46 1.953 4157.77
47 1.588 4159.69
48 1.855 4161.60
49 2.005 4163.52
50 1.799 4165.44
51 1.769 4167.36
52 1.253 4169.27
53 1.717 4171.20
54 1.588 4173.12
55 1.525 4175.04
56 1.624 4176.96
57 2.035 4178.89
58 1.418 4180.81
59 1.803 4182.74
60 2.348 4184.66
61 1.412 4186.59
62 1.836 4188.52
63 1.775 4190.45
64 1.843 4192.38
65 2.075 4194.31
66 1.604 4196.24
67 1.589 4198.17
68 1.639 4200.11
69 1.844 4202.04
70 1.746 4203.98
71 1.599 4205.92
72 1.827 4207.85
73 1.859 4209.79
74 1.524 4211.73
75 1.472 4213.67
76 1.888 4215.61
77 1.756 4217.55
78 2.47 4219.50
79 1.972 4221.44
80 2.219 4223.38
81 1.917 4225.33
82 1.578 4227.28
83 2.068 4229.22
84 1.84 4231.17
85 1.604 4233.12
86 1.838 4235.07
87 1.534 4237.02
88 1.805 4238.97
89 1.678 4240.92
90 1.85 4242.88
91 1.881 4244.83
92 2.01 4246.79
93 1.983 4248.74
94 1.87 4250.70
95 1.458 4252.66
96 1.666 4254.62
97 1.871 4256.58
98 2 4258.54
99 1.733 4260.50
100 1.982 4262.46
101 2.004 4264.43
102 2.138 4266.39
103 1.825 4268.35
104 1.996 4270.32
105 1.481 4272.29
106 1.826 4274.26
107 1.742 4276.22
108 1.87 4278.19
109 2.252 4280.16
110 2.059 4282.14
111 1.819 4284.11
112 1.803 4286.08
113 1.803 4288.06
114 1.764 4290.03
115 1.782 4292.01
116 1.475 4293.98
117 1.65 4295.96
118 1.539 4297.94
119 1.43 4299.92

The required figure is 0.06 mag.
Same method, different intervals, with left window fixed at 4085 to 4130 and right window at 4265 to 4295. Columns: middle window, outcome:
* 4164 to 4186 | 0.036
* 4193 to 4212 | 0.033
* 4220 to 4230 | -0.095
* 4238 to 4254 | 0.006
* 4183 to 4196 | -0.046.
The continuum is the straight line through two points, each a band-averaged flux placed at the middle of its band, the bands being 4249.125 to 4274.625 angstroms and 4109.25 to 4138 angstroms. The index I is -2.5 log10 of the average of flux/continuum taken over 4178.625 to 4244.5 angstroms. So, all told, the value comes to 0.01 mag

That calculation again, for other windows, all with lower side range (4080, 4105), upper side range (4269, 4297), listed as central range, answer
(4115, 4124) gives 0.023 mag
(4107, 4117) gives -0.032 mag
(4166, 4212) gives 0.017 mag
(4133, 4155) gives 0.042 mag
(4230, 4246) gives 0.012 mag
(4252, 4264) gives -0.006 mag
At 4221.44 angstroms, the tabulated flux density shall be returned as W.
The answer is 1.972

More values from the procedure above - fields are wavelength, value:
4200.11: 1.639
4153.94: 1.652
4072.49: 1.596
